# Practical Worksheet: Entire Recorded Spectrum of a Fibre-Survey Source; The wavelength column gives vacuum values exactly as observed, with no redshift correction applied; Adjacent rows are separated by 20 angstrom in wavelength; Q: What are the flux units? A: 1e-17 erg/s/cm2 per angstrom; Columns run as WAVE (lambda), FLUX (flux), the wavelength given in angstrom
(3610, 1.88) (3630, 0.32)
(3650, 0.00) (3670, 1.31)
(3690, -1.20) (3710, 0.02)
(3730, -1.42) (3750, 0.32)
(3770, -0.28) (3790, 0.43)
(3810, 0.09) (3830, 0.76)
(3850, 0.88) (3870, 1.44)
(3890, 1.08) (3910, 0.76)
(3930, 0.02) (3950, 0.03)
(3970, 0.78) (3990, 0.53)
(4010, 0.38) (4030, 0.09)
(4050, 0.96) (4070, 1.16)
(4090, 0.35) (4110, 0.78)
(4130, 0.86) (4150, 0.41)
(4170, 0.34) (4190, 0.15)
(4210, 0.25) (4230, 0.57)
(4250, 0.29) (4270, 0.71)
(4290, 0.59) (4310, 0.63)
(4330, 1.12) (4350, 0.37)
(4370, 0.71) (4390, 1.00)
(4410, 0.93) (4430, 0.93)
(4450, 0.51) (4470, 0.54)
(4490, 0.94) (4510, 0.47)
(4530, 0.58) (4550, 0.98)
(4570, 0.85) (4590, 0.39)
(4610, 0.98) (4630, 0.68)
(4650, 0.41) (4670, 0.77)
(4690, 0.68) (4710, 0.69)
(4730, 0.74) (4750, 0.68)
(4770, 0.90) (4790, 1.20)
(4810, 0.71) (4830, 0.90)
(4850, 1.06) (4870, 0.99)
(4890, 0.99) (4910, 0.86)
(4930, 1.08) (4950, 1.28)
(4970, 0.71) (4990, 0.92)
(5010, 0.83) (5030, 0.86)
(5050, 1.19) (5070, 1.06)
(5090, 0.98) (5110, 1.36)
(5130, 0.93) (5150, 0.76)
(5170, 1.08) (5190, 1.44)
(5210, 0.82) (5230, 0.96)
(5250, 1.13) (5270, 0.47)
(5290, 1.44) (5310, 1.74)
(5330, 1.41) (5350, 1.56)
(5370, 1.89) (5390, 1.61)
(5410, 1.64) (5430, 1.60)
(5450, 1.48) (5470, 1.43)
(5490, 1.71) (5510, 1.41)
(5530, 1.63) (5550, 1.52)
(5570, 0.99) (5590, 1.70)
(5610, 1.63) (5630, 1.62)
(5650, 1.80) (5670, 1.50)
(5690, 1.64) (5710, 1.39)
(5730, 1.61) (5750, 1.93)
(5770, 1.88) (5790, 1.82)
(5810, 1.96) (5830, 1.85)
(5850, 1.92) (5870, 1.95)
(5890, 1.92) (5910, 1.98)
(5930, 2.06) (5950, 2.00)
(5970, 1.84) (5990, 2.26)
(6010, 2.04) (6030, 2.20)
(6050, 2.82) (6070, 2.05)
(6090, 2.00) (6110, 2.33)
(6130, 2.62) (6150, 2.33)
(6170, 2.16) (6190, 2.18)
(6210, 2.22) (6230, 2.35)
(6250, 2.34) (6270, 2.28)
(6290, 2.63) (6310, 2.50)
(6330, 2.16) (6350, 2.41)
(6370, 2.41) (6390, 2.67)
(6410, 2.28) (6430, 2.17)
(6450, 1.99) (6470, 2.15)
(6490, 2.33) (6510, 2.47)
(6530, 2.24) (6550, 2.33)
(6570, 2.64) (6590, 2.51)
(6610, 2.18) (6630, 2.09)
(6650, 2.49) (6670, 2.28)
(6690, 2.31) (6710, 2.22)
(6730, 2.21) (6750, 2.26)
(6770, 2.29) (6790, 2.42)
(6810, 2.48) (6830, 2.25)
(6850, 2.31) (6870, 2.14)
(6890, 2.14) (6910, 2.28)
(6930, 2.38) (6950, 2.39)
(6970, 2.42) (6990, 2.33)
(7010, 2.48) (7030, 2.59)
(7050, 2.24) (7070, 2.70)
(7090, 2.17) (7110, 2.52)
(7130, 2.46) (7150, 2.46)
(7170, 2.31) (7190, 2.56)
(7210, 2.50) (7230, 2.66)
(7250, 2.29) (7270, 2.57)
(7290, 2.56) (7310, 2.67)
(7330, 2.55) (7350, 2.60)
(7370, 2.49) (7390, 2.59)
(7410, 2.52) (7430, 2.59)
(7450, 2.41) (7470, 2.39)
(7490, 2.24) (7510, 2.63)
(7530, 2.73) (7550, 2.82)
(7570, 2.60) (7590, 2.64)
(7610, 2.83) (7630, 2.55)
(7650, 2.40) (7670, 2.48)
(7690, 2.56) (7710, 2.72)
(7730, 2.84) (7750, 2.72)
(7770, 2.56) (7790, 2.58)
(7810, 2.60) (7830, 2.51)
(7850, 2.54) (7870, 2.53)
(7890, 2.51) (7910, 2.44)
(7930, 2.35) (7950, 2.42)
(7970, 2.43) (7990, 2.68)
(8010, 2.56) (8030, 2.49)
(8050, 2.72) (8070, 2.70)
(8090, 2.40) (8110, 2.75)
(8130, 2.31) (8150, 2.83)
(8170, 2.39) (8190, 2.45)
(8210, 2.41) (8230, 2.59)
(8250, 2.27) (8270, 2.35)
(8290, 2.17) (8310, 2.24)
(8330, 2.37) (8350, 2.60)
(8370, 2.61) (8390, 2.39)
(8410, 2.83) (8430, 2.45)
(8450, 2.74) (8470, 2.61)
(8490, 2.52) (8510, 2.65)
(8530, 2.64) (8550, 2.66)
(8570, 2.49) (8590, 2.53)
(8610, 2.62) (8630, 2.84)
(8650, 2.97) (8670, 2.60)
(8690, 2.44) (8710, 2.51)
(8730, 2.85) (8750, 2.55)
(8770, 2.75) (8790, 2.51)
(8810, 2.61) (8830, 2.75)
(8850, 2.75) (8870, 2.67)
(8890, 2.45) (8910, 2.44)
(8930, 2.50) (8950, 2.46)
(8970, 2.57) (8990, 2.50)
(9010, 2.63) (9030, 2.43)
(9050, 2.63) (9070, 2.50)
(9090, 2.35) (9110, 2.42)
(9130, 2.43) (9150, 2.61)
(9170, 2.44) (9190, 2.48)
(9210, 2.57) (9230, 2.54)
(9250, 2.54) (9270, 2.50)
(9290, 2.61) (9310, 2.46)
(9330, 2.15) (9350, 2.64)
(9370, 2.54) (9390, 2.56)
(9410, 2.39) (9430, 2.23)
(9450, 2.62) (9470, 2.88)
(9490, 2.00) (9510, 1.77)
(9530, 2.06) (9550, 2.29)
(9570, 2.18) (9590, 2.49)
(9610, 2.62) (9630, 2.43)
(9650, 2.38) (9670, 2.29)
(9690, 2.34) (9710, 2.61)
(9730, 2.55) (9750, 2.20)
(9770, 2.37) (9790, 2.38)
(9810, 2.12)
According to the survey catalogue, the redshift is 0.326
